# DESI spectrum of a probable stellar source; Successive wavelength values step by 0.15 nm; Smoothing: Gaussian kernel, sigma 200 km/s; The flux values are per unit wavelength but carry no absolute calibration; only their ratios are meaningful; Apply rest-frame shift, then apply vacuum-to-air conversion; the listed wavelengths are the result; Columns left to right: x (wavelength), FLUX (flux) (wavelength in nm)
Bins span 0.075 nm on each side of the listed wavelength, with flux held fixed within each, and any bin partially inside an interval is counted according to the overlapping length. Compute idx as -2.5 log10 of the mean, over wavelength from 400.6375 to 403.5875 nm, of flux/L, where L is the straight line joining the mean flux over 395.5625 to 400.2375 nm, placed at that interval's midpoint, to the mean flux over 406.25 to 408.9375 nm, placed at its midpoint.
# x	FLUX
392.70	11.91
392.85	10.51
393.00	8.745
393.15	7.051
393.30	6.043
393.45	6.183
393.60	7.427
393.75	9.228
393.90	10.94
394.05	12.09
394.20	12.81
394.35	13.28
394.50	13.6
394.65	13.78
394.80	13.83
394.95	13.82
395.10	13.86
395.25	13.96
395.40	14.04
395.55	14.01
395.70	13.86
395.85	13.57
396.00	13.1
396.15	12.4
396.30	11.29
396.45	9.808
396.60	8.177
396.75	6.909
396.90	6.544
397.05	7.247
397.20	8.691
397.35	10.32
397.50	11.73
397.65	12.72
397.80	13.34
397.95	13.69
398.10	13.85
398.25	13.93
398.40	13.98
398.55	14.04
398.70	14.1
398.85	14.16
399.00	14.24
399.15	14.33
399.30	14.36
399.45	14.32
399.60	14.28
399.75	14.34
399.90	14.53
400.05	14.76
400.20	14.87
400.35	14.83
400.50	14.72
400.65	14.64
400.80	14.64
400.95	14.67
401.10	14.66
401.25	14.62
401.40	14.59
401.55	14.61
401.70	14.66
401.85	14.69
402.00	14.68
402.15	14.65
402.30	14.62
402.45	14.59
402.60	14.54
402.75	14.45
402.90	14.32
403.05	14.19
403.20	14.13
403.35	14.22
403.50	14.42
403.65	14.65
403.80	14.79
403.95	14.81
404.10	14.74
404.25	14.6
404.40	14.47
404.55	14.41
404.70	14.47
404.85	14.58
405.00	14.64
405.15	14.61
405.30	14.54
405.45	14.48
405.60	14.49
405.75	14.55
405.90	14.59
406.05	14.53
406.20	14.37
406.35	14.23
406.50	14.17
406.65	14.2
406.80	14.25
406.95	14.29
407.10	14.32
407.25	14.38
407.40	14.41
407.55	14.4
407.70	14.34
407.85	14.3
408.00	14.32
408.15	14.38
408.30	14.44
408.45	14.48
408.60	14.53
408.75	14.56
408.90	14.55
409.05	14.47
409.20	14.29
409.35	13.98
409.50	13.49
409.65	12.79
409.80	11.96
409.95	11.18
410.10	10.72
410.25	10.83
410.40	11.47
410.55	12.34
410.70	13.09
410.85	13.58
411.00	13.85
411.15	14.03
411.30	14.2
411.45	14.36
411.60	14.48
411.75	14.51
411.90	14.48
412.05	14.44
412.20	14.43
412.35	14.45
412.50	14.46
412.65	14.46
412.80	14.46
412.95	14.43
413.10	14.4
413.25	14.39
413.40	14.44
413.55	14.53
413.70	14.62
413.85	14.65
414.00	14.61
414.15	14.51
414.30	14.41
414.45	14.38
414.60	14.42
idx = -0.10 mag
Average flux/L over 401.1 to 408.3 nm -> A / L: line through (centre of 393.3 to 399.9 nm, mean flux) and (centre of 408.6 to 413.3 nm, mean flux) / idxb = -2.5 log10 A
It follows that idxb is -0.12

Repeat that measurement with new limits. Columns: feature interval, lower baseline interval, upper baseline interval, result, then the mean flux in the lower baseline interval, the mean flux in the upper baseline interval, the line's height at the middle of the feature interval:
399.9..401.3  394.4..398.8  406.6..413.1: -0.16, 12.2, 13.9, 12.7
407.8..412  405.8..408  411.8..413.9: 0.07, 14.3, 14.5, 14.4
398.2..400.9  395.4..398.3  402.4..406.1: -0.15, 11.4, 14.5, 12.5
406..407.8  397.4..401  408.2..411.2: -0.07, 14.1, 13.2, 13.5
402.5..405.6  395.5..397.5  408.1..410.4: -0.19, 10.5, 13.3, 12.1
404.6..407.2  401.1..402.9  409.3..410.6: -0.08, 14.6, 12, 13.3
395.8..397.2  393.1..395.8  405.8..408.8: 0.23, 11.7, 14.4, 12.1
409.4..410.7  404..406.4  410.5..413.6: 0.19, 14.5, 14.2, 14.3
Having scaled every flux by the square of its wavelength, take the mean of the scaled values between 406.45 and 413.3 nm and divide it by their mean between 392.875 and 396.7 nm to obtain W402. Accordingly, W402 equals 1.3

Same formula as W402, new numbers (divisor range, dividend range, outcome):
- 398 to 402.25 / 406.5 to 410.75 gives 0.98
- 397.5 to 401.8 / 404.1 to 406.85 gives 1.04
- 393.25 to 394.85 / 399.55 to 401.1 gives 1.39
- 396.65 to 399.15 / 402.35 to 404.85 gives 1.25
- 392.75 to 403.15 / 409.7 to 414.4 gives 1.16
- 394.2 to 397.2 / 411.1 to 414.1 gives 1.32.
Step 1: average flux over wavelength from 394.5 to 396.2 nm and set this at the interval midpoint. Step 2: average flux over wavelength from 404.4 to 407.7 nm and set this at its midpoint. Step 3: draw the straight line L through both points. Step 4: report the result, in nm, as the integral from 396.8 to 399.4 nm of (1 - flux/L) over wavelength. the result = 0.28 nm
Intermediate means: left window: 13.7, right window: 14.4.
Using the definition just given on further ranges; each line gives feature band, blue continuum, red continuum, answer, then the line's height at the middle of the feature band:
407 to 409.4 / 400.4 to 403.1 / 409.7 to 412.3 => -0.14 nm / 13.6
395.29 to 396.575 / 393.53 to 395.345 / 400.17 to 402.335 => 0.03 nm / 12.9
